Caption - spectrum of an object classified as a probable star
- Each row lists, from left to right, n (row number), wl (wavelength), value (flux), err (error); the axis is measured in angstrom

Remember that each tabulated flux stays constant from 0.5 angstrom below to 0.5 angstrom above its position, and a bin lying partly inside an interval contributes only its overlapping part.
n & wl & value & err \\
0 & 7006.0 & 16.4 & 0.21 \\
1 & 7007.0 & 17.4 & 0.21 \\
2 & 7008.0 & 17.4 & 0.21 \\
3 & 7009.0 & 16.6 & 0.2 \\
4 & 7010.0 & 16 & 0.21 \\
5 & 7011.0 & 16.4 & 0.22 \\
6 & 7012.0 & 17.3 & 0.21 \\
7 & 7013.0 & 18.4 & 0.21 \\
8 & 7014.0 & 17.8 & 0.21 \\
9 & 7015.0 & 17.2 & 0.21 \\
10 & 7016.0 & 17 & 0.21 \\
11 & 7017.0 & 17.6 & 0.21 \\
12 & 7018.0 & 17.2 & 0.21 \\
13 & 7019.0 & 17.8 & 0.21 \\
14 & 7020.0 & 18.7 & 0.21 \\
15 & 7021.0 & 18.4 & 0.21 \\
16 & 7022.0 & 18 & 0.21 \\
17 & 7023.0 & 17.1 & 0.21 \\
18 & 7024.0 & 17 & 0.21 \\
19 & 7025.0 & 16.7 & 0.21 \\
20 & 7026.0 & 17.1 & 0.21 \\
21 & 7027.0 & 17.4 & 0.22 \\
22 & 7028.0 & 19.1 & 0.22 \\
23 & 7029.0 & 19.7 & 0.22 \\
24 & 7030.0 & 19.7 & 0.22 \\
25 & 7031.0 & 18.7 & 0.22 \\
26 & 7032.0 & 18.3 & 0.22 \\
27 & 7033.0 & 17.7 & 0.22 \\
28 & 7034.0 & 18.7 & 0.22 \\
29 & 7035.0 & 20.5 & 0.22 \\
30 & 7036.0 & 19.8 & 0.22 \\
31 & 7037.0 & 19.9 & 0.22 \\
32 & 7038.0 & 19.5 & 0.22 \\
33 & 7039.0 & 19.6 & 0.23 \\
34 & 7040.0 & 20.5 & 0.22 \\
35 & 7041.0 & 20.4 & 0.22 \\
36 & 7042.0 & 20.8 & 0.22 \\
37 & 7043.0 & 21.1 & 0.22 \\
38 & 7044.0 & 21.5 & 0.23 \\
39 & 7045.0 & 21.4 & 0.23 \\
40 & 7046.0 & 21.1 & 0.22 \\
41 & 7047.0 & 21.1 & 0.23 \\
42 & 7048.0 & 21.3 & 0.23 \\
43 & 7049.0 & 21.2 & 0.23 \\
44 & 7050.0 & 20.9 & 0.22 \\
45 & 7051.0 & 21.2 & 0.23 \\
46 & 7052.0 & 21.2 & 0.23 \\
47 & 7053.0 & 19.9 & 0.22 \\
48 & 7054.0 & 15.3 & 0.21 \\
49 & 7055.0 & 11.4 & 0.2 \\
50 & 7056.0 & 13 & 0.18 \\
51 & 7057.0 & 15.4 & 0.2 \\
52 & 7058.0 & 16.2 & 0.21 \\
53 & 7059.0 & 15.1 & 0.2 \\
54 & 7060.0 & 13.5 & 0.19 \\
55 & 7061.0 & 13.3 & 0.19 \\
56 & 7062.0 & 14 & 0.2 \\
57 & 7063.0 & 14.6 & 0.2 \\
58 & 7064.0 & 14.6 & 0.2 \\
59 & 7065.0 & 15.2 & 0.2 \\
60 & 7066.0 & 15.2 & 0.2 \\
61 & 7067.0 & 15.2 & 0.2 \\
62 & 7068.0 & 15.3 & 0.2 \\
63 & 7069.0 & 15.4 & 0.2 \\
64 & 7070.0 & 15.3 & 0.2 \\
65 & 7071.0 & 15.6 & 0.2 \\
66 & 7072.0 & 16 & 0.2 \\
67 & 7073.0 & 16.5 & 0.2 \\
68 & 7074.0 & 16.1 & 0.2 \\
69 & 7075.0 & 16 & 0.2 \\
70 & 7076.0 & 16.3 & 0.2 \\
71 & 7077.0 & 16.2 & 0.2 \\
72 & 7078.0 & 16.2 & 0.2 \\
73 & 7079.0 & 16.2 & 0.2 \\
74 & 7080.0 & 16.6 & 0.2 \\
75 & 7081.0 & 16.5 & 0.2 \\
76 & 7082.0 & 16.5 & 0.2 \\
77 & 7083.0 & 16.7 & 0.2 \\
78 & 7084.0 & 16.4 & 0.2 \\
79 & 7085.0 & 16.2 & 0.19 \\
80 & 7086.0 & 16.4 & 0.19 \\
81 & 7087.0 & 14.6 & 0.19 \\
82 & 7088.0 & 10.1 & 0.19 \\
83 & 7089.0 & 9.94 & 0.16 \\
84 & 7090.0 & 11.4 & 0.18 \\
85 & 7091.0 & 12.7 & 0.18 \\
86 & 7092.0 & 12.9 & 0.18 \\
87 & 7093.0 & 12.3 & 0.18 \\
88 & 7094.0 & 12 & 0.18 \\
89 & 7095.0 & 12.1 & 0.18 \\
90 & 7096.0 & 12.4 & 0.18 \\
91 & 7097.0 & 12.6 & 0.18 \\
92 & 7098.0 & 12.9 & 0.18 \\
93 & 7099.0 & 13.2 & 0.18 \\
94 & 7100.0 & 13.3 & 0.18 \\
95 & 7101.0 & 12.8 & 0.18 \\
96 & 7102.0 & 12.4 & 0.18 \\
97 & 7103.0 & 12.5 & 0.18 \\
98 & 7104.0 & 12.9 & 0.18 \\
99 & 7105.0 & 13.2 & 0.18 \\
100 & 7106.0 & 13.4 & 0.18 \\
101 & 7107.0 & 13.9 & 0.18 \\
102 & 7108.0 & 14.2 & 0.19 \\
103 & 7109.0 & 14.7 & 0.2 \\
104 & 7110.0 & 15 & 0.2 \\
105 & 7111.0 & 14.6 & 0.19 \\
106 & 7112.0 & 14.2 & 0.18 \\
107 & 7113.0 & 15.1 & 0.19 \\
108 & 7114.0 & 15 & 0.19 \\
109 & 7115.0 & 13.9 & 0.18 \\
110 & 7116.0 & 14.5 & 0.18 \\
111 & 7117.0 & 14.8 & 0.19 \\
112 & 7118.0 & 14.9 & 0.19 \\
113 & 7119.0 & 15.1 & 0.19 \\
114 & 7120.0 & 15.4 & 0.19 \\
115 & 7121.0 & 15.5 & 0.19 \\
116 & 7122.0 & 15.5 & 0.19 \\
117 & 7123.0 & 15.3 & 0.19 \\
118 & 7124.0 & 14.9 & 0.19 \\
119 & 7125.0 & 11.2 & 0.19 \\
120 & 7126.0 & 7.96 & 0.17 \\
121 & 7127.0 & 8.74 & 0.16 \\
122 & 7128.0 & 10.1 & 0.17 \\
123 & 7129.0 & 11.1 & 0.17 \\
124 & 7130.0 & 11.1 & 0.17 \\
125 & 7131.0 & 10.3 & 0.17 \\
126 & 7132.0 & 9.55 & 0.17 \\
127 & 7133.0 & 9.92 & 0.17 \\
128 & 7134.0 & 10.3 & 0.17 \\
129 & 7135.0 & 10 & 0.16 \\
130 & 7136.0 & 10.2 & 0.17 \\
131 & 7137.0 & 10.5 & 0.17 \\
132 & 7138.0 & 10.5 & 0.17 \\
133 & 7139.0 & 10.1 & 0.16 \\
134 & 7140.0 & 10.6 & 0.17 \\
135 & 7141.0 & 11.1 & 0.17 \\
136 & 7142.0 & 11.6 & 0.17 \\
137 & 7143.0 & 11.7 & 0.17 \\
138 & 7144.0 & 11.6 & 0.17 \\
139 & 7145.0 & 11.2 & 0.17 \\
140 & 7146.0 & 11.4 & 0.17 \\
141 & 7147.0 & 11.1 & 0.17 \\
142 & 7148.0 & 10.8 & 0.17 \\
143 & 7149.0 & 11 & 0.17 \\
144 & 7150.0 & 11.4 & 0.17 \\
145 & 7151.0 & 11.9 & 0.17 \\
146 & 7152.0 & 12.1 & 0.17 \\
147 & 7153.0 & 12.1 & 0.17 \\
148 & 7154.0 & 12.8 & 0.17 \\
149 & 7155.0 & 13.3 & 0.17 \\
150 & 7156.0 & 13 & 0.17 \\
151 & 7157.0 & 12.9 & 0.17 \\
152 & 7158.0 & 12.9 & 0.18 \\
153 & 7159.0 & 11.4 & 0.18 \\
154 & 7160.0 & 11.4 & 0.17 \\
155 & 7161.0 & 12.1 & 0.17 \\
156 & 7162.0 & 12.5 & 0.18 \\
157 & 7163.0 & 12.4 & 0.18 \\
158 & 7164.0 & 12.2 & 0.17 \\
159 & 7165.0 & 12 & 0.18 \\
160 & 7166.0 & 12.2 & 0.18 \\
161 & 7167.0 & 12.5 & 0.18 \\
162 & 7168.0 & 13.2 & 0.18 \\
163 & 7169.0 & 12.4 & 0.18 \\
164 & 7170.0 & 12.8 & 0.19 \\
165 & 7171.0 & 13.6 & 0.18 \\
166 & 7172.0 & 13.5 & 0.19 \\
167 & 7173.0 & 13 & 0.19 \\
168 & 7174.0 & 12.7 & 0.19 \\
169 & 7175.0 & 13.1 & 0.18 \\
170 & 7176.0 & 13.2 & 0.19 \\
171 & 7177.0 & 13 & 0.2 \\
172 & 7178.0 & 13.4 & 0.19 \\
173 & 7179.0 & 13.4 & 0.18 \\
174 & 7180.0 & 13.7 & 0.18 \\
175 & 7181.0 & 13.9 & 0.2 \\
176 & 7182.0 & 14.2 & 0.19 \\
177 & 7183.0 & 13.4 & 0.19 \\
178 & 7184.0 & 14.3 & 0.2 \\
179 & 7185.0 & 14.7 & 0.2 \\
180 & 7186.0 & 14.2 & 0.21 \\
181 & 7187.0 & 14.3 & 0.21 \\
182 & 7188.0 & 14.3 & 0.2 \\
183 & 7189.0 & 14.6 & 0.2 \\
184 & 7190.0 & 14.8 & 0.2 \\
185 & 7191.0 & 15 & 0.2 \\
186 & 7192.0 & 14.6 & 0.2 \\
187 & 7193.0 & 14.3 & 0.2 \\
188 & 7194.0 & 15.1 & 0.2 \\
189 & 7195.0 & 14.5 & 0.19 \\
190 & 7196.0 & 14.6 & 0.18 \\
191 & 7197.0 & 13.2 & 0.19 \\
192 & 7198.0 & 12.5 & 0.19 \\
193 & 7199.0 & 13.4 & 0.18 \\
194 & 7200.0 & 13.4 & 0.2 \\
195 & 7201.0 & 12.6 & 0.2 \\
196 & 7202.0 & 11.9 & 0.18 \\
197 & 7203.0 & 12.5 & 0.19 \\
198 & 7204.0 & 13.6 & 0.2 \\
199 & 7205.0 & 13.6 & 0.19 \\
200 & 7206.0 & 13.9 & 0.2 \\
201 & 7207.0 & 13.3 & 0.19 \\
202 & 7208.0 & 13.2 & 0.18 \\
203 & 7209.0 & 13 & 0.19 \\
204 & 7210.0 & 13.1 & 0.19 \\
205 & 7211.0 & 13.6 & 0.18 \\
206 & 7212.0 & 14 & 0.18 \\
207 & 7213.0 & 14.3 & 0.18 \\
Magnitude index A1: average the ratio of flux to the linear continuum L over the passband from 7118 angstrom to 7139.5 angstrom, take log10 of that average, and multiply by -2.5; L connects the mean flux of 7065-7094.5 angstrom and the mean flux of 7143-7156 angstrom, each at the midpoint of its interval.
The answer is 0.097 mag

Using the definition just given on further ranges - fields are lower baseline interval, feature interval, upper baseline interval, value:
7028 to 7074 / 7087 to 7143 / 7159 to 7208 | 0.247 mag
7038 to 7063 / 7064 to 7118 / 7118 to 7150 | 0.043 mag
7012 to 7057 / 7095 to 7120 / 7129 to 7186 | 0.073 mag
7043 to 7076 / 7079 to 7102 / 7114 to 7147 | 0.082 mag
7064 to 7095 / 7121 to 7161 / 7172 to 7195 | 0.243 mag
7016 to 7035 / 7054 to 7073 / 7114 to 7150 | 0.078 mag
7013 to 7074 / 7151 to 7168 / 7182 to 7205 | 0.192 mag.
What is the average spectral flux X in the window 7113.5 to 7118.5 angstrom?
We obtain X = 14.6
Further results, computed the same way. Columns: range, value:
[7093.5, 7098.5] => 12.4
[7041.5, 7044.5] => 21.1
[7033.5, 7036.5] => 19.7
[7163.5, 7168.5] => 12.4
